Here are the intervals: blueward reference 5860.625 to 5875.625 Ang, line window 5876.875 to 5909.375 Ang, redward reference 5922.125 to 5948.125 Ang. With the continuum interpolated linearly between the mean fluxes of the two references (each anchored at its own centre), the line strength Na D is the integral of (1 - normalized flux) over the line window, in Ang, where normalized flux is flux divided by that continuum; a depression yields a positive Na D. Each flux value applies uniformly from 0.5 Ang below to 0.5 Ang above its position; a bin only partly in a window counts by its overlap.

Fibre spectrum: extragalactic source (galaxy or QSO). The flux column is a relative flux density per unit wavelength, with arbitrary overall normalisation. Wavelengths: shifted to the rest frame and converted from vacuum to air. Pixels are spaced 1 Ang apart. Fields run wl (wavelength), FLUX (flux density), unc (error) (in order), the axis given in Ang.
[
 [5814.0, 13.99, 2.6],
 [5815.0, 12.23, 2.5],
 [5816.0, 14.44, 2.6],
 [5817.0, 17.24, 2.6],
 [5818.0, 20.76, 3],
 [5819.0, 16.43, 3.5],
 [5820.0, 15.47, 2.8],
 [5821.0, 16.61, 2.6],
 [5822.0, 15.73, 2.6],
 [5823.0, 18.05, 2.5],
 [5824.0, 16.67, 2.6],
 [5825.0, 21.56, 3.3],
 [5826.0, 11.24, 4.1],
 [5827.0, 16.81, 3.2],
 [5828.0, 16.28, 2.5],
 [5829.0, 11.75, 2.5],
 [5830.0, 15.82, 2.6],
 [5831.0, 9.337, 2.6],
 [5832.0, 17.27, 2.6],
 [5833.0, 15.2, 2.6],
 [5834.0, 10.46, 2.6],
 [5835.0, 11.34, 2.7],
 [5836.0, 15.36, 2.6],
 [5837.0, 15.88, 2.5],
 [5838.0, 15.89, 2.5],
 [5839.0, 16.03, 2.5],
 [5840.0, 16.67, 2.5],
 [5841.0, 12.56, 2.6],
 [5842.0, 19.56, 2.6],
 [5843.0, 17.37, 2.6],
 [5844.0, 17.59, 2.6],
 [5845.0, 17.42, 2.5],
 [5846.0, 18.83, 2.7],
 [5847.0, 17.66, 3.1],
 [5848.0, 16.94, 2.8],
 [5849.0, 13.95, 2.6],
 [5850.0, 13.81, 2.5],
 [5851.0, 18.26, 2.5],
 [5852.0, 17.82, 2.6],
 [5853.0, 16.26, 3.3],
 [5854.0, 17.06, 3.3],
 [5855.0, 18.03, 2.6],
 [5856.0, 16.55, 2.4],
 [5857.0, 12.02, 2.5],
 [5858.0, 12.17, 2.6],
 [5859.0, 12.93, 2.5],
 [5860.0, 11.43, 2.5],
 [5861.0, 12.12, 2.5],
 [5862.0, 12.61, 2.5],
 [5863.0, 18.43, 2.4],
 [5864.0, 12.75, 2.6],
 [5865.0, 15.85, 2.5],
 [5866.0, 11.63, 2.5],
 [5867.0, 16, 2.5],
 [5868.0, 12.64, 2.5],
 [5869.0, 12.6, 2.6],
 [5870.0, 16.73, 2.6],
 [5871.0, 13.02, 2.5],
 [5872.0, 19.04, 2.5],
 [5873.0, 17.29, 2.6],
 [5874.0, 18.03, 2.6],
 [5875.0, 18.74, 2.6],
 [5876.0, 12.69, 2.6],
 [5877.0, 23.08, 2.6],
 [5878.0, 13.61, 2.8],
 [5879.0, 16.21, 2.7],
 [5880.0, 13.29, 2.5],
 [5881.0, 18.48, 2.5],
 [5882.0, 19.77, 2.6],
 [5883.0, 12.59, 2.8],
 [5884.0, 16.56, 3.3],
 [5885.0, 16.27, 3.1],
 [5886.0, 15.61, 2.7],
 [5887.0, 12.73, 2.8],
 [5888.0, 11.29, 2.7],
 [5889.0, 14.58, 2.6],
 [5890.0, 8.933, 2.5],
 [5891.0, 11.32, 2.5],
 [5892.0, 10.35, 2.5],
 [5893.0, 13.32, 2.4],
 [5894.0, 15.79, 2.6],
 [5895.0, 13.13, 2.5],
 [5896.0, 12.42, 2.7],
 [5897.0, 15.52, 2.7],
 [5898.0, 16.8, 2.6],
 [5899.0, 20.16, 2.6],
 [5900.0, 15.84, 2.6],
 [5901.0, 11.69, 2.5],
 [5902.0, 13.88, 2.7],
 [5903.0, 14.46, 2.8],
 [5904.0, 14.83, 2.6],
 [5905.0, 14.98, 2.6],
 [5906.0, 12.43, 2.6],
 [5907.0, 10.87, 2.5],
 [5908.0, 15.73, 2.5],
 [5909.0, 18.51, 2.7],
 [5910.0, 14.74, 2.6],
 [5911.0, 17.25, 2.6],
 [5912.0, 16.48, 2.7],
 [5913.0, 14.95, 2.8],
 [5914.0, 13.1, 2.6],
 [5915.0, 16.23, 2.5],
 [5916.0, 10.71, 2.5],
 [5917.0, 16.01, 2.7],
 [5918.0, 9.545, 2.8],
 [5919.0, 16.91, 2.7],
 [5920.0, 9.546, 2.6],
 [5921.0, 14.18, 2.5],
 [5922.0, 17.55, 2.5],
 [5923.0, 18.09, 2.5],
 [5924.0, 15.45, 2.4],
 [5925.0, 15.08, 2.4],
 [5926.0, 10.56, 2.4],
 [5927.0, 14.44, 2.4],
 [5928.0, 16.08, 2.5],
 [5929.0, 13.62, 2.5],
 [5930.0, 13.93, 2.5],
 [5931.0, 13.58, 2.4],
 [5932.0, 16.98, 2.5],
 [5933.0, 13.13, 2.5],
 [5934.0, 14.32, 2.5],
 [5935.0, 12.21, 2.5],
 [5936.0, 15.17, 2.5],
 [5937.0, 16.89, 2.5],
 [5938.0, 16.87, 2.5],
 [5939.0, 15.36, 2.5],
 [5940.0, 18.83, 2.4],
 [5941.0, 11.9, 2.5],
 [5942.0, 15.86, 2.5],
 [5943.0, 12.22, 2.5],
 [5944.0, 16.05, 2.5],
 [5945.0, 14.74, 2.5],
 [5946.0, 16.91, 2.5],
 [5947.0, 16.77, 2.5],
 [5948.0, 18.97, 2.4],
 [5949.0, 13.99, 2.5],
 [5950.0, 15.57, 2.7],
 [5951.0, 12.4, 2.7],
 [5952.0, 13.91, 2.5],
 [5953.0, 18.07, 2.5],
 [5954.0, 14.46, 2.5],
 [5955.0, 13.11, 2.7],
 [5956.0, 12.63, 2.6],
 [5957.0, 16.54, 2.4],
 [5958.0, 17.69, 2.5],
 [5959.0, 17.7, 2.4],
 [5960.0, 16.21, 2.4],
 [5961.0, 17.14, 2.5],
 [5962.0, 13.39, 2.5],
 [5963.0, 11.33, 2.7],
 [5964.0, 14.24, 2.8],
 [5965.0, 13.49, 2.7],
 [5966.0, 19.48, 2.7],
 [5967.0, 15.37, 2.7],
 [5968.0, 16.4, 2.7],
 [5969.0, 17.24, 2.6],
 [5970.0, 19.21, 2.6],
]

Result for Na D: 1.2 Ang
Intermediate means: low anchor 15.2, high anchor 15.1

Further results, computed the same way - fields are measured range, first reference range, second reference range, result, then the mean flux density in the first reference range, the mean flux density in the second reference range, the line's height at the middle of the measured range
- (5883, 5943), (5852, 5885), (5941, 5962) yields 3.74 Ang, 15.4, 15.4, 15.4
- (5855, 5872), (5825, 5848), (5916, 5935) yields 1.22 Ang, 15.5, 14.2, 15.1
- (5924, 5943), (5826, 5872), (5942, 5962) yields 0.91 Ang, 15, 15.5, 15.4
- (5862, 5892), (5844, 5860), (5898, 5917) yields 0.80 Ang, 15.9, 14.9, 15.4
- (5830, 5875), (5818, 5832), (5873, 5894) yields 0.29 Ang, 15.8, 15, 15.4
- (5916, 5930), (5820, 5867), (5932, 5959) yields 0.95 Ang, 15.3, 15.3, 15.3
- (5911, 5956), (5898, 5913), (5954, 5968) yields 1.28 Ang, 15.2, 15.3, 15.2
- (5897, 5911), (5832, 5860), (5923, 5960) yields 0.21 Ang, 15.6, 15.1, 15.3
